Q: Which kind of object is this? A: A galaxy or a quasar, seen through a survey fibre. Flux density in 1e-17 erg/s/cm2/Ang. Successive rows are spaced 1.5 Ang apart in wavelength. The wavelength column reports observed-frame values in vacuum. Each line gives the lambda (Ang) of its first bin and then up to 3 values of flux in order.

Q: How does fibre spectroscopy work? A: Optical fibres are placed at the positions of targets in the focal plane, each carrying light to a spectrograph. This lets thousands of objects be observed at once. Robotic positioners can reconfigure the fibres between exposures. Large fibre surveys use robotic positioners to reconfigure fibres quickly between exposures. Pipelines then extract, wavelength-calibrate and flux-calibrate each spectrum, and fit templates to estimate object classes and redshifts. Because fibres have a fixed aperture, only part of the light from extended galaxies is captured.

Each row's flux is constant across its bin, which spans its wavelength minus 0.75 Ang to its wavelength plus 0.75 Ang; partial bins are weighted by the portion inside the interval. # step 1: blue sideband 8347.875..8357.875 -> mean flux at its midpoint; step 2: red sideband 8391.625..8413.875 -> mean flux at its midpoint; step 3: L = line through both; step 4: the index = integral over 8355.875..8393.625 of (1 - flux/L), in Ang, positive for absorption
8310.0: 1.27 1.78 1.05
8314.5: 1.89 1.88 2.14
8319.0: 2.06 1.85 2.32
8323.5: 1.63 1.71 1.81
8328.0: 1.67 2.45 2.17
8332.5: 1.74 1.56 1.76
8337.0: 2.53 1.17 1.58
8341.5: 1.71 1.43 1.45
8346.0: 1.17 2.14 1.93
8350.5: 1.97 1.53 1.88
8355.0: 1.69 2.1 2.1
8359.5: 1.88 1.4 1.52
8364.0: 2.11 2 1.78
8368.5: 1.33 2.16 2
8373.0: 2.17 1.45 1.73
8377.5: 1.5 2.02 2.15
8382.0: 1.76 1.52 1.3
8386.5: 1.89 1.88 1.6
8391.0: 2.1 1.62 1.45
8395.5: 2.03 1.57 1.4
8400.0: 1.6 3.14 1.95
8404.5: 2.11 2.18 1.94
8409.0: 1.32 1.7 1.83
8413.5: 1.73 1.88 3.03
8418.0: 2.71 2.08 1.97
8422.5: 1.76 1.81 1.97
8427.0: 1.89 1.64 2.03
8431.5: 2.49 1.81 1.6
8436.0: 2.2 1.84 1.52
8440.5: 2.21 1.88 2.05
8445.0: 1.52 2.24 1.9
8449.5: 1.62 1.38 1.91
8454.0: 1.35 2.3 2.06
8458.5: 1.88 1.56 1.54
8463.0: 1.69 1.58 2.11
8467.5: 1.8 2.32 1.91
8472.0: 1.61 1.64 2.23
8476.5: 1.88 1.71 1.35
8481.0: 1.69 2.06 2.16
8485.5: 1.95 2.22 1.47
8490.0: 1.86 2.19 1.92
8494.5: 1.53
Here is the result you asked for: 1.28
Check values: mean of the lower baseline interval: 1.88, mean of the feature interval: 1.8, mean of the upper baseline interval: 1.84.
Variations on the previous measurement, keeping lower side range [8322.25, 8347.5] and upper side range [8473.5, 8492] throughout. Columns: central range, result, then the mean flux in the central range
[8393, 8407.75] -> -1.0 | 1.93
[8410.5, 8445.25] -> -2.8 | 1.98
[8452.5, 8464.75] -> 0.6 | 1.76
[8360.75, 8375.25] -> -0.2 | 1.81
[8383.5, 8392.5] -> 0.4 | 1.72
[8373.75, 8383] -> 0.1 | 1.76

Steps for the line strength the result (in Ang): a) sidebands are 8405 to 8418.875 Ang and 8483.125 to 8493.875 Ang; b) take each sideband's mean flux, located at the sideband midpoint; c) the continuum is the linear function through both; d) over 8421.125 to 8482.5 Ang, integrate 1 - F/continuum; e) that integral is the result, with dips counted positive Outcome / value 4.8 Ang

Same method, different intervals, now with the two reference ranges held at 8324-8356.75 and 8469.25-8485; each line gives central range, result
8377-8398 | 0.65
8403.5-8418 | -1.59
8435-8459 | -0.48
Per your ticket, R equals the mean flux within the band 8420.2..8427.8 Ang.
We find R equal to 1.88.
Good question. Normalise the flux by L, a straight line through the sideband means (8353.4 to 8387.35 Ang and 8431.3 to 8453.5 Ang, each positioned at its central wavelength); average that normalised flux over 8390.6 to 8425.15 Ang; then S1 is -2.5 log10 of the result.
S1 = -0.07 mag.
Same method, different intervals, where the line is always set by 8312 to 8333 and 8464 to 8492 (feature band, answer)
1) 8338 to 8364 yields 0.11 mag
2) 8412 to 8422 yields -0.17 mag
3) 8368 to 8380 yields 0.04 mag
